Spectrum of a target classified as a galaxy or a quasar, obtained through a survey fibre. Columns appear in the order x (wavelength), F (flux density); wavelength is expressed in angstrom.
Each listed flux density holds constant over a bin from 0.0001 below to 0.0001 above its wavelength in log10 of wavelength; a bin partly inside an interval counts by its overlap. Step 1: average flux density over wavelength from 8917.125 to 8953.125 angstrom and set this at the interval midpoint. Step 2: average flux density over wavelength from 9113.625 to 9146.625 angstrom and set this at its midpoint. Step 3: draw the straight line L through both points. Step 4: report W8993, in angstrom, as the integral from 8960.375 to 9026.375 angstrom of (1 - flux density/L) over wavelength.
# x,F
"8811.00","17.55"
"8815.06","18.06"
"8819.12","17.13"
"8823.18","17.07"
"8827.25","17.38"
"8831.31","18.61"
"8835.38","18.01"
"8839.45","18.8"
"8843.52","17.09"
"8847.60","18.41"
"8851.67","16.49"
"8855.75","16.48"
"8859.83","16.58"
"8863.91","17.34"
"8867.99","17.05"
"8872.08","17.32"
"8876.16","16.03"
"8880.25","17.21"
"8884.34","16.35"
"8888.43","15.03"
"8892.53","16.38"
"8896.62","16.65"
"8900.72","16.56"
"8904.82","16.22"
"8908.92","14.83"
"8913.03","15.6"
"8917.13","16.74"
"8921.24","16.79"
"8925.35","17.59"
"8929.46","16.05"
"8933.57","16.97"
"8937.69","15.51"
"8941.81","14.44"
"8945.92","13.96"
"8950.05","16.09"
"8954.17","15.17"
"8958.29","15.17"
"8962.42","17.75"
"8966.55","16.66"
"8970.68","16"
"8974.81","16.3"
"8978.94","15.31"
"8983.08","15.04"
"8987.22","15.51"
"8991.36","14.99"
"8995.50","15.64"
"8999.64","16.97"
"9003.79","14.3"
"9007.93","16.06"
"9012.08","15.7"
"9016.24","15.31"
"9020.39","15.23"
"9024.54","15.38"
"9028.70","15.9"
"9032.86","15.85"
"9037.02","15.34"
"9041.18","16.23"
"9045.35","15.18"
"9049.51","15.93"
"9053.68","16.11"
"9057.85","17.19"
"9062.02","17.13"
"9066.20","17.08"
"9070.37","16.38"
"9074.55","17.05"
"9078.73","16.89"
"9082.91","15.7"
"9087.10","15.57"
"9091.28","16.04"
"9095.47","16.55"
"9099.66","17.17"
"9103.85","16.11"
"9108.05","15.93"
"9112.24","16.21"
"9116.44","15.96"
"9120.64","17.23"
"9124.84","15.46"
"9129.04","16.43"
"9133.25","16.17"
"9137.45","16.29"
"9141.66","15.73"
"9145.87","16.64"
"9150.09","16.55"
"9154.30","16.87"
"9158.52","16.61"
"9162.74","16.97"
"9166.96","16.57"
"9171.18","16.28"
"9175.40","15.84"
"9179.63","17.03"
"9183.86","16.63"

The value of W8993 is 1.1 angstrom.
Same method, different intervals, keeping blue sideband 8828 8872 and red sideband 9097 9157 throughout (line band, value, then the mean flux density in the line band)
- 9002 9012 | 0.91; 15.3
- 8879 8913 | 2.34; 16.1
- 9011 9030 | 1.47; 15.5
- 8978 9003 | 2.04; 15.5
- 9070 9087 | 0.14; 16.4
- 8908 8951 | 3.16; 15.9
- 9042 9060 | 0.58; 16.1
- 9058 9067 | -0.28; 17.1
